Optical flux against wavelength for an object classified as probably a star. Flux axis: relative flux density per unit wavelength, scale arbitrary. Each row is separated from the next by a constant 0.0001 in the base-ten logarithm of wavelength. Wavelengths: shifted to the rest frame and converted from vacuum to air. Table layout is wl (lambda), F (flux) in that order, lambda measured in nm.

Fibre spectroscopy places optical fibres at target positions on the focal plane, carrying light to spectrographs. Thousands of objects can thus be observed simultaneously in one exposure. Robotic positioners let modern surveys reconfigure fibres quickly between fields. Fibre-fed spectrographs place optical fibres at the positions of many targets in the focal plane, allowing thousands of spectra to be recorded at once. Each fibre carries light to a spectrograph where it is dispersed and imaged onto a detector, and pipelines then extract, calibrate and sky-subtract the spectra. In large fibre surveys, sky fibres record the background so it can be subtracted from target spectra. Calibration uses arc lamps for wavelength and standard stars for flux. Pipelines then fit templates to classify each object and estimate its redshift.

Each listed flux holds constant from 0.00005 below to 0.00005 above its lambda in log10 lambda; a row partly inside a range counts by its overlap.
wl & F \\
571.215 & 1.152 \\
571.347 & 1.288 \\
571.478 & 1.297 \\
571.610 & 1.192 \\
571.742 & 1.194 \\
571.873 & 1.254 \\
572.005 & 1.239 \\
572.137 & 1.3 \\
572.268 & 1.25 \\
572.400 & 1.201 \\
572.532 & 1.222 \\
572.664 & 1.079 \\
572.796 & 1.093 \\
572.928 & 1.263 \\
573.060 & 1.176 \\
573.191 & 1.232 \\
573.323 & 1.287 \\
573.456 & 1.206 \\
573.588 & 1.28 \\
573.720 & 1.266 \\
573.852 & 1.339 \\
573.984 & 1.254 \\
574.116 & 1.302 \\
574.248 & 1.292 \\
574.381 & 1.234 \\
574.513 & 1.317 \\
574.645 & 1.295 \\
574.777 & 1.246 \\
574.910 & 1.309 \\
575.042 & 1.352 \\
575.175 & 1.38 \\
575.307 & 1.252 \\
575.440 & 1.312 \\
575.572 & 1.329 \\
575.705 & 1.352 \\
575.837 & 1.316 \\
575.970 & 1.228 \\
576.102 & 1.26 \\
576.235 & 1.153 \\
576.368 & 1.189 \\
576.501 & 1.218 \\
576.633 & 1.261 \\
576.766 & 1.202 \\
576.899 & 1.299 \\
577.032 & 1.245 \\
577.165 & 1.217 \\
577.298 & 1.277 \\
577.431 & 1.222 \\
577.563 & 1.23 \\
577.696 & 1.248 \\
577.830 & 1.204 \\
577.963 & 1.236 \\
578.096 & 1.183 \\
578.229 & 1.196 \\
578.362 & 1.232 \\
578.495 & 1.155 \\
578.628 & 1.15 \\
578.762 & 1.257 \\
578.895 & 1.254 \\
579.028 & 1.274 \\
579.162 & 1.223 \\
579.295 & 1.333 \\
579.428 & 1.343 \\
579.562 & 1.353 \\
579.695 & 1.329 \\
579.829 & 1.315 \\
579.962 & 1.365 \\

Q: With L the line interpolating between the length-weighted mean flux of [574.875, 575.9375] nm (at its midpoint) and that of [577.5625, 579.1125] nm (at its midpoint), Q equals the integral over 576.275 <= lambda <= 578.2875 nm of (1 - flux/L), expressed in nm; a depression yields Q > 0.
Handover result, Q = 0.04 nm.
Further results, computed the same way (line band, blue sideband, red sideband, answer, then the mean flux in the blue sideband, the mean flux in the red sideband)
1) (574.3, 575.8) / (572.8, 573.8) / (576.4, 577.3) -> -0.08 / 1.24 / 1.24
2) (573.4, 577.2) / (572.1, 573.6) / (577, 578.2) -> -0.17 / 1.21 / 1.23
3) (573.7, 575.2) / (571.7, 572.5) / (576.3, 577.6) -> -0.07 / 1.24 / 1.24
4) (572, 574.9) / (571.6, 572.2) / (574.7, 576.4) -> 0.03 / 1.24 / 1.28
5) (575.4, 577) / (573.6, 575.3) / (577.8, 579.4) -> 0.01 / 1.3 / 1.23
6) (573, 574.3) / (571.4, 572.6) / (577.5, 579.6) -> -0.03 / 1.24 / 1.24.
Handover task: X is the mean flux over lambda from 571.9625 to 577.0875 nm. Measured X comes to 1.26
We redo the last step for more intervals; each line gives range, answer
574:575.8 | 1.3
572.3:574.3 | 1.23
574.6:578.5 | 1.25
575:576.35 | 1.29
